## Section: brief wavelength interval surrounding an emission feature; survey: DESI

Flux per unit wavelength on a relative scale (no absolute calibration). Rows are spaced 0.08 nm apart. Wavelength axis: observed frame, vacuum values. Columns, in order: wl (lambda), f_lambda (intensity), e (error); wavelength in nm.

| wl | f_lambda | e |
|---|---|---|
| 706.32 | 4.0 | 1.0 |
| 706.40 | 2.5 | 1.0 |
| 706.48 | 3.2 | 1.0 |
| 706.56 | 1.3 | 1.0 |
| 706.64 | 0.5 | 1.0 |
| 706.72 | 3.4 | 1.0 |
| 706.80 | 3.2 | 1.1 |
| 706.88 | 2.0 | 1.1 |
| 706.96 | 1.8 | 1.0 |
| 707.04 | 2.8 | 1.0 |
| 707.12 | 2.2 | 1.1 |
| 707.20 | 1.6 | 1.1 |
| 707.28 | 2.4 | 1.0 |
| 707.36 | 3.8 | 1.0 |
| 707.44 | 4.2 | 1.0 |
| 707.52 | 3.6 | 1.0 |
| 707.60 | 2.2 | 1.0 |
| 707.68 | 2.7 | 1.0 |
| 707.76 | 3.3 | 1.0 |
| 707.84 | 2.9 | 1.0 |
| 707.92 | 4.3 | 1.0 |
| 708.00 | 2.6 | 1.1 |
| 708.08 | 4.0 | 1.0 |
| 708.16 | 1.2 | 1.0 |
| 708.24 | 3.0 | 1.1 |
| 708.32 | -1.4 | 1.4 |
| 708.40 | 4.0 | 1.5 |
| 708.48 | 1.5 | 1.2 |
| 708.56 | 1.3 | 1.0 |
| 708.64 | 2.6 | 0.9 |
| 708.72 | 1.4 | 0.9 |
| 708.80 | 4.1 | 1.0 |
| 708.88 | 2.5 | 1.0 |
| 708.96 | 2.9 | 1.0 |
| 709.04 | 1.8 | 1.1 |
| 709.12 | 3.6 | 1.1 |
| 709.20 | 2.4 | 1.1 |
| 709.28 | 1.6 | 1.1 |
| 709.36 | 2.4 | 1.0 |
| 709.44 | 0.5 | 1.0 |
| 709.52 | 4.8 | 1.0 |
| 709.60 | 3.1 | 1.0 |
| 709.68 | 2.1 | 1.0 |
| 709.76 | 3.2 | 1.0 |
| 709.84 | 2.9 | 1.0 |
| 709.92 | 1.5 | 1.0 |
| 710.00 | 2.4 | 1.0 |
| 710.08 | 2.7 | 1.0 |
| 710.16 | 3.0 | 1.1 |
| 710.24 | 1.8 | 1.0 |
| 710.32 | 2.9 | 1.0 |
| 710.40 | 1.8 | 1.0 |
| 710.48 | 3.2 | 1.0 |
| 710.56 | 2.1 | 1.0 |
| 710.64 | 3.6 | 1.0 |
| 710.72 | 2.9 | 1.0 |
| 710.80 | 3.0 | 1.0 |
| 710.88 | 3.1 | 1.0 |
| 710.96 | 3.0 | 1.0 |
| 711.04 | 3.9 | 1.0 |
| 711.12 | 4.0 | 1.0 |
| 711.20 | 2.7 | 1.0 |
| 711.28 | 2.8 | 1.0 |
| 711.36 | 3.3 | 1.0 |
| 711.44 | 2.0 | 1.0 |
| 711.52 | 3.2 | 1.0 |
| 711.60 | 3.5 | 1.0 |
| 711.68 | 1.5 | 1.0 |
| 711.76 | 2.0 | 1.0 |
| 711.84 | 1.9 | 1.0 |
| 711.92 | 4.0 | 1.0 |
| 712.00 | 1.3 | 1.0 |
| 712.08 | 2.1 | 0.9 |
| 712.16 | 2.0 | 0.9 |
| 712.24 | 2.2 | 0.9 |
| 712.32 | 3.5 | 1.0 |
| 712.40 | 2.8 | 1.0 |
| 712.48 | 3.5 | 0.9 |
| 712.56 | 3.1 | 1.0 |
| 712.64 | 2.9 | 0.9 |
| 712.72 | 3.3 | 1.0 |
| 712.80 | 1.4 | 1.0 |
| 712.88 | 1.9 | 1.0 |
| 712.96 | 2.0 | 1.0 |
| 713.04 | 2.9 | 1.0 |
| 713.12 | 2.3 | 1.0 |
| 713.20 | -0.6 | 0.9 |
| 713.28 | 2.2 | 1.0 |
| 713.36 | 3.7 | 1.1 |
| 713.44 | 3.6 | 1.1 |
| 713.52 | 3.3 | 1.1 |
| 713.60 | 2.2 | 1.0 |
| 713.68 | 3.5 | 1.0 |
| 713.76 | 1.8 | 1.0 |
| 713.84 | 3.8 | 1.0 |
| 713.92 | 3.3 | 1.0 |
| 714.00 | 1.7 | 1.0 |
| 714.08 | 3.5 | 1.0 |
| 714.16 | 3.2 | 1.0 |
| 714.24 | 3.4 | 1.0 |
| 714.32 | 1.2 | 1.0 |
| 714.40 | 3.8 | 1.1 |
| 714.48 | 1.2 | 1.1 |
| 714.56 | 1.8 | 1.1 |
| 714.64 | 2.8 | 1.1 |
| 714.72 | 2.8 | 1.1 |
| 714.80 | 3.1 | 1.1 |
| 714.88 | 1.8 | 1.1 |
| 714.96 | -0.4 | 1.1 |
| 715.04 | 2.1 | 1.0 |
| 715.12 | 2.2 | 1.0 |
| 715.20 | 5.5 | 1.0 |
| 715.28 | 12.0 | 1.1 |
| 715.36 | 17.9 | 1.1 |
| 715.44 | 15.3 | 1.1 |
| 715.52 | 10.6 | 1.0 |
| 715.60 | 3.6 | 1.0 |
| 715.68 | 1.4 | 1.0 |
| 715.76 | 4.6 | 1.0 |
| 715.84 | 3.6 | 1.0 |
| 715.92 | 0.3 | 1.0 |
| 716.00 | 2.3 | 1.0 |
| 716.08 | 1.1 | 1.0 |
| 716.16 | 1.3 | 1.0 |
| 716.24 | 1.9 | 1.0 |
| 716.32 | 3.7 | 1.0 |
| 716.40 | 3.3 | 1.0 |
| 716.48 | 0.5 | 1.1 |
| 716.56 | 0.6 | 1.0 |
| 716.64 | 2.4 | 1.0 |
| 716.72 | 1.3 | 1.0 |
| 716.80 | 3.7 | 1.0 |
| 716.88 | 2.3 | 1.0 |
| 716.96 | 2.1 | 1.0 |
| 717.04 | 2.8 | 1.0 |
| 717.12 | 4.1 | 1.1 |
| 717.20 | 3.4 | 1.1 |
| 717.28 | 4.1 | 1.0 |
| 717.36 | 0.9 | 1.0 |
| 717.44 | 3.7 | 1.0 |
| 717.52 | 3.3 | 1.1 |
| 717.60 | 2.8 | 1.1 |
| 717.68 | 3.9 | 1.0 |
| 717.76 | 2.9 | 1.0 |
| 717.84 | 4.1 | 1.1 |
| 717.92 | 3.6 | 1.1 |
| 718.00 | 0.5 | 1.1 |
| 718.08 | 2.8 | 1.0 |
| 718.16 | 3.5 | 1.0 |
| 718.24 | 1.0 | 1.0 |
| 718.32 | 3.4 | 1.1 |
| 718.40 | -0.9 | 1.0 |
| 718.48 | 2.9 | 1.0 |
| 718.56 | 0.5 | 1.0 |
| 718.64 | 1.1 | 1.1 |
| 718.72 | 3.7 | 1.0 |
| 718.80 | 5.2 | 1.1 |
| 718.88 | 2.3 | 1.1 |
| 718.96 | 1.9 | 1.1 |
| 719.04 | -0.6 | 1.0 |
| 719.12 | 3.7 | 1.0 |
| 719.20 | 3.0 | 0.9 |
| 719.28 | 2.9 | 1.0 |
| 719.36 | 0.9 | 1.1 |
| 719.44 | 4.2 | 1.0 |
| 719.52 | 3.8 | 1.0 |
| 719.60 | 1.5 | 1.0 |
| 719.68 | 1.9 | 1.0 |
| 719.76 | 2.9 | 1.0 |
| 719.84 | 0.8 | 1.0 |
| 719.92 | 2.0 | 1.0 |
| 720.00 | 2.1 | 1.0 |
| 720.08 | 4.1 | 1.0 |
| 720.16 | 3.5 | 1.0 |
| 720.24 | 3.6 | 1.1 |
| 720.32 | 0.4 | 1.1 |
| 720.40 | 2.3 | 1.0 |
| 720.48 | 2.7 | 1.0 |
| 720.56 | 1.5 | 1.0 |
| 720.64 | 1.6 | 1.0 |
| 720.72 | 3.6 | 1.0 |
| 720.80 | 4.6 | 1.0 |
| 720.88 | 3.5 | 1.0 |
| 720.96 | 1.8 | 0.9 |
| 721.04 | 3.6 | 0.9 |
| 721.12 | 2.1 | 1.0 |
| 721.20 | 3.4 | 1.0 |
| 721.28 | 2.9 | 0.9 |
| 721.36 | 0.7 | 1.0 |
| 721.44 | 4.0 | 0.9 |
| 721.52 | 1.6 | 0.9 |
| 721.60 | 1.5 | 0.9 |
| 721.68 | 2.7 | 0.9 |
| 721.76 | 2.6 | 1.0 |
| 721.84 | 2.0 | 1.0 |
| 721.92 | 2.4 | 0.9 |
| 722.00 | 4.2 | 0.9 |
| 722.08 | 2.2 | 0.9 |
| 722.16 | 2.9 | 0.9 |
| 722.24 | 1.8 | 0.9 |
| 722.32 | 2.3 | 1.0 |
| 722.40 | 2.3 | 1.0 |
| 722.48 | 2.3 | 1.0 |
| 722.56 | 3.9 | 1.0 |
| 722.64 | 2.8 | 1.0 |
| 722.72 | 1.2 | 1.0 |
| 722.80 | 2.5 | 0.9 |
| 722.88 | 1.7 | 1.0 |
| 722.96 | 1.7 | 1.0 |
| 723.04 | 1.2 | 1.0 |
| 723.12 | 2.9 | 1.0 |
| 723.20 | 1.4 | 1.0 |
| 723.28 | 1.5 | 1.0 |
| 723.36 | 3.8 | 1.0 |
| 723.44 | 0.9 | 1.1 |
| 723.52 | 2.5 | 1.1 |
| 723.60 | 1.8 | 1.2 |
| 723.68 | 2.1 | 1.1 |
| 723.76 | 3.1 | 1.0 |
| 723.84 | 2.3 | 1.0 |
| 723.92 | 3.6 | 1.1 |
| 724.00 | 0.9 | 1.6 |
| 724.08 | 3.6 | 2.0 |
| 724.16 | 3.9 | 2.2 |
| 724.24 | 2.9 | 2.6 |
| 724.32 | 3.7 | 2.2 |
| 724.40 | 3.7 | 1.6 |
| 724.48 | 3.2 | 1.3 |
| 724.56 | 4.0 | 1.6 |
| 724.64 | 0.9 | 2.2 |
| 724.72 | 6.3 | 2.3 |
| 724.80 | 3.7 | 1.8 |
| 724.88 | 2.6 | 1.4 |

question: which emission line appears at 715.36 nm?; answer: H-alpha 6563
